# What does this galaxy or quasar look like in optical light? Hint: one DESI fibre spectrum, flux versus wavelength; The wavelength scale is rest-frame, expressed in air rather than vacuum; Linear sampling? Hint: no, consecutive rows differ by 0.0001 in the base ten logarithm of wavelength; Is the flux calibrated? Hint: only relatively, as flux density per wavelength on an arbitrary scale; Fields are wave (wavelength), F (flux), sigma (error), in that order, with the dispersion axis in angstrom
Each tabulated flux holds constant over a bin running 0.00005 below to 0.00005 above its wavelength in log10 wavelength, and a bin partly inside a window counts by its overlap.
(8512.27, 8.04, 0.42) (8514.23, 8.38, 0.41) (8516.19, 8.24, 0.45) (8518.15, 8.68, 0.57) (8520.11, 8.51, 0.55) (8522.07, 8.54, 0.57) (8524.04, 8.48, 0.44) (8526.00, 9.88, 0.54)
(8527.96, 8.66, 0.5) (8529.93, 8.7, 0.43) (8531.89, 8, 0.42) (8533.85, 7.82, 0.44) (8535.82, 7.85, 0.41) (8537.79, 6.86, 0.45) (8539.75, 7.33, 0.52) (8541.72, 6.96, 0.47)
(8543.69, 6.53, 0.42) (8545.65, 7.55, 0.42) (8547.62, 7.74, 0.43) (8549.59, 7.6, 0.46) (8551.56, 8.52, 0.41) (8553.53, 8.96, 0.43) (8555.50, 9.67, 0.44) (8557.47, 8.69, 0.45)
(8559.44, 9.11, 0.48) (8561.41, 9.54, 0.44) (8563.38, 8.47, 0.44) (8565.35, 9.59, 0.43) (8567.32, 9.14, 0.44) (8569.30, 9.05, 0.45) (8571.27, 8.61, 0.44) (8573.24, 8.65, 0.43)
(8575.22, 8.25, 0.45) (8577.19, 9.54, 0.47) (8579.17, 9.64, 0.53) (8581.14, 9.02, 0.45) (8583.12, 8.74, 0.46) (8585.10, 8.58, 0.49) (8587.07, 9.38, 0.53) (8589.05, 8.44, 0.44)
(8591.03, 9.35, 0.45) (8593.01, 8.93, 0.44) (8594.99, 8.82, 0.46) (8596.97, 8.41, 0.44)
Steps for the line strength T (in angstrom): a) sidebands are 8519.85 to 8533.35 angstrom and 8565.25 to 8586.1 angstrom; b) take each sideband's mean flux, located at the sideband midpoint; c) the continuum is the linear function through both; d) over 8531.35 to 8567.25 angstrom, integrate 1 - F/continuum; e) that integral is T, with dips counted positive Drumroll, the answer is 2.5 angstrom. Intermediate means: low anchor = 8.66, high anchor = 8.96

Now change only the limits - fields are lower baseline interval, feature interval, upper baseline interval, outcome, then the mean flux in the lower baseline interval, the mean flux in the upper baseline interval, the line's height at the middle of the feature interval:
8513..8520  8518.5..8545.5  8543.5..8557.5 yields 1.1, 8.43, 8.22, 8.33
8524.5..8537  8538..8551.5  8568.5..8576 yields 1.9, 8.46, 8.64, 8.52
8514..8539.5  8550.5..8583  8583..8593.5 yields -1.2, 8.32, 8.91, 8.71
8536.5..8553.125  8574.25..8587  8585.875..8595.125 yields -0.5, 7.45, 8.99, 8.66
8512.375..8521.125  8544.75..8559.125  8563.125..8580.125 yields 0.6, 8.42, 9.01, 8.8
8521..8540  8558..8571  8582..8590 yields -0.8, 8.25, 8.79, 8.58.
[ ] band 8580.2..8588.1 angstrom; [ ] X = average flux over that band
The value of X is 8.92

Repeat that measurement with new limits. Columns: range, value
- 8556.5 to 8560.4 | 8.9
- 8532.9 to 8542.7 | 7.36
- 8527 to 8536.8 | 8.2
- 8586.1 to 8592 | 9.05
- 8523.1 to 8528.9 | 9.02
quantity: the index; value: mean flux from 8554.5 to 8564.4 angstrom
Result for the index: 9.1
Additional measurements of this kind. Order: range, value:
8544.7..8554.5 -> 8.07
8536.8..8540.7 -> 7.1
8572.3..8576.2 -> 8.44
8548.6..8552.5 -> 8.05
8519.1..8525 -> 8.51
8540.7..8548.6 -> 7.19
